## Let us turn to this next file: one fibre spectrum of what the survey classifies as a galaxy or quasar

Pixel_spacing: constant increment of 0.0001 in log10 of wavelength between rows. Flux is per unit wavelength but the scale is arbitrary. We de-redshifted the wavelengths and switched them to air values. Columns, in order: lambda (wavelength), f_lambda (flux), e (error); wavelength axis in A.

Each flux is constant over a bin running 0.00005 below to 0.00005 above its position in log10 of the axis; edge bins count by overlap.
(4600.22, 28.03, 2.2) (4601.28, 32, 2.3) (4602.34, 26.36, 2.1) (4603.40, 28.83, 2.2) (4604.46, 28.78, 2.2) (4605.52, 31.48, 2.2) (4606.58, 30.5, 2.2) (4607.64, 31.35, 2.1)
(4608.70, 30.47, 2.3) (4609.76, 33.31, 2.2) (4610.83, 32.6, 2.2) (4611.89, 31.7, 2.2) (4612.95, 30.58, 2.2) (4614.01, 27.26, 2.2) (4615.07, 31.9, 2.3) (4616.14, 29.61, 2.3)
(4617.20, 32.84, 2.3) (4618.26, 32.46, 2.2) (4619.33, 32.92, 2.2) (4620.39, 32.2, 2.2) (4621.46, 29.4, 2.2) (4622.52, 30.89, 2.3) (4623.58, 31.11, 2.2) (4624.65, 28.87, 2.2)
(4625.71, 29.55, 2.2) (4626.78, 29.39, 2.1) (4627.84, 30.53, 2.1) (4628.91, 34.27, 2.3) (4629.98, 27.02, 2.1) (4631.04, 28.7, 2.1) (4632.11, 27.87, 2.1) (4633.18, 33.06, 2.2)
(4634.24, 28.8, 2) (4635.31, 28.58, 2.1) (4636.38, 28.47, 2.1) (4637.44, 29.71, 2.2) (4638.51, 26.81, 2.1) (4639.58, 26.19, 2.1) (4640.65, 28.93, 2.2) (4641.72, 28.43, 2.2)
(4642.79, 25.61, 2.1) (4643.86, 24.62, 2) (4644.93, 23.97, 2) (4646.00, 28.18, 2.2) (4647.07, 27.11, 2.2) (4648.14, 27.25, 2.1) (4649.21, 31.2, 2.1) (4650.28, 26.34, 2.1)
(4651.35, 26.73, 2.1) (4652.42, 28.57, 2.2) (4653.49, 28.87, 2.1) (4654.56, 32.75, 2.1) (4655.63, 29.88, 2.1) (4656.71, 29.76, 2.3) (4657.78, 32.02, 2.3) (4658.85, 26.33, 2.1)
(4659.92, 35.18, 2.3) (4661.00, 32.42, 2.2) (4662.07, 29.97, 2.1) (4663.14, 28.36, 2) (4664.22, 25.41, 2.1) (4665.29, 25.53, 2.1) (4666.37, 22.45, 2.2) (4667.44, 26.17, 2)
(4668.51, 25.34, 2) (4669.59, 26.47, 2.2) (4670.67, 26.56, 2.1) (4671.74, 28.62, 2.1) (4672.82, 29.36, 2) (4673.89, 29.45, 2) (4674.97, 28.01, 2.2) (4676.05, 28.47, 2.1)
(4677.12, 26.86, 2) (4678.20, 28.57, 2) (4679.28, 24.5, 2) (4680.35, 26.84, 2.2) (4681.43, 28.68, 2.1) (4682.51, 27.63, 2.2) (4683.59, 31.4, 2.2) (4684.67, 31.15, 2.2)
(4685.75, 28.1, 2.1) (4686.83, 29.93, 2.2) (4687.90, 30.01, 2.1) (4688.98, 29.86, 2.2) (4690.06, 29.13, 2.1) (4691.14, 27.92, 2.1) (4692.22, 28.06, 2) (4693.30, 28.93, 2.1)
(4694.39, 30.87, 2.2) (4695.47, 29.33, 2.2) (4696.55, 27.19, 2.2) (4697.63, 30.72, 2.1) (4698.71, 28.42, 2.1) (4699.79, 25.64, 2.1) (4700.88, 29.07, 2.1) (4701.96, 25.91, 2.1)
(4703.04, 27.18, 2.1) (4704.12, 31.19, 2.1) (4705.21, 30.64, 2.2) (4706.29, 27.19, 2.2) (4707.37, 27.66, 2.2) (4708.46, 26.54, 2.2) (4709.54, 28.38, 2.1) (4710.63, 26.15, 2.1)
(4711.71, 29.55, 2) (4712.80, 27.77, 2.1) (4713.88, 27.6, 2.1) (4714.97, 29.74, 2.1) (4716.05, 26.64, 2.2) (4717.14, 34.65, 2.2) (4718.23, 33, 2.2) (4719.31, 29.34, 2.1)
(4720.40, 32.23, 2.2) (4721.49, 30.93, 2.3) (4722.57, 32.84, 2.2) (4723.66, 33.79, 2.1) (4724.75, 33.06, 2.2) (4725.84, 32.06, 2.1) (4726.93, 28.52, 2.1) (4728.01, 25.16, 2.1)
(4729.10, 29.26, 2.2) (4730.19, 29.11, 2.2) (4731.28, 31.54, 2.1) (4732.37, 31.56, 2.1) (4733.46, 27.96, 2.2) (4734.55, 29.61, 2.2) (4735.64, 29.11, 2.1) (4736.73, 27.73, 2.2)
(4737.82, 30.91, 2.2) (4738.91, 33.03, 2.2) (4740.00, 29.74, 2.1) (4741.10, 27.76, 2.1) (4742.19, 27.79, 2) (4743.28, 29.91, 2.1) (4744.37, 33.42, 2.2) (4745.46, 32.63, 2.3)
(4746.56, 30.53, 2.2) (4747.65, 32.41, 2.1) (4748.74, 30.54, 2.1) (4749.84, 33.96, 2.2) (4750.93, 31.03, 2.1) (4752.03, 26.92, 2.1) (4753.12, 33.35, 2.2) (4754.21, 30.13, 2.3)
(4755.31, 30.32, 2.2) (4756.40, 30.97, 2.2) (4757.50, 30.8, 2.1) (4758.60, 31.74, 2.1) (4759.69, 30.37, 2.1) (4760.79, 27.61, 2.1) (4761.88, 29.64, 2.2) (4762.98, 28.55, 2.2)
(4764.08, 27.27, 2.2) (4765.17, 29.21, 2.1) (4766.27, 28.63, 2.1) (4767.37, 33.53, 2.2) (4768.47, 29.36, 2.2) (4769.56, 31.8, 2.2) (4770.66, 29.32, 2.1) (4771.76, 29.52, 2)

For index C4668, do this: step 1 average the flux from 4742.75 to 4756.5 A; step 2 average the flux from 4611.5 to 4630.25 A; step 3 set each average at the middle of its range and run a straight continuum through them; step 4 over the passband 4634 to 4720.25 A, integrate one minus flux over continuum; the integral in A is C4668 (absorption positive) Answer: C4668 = 7.1 A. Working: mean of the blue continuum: 30.7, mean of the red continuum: 31.3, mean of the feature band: 28.4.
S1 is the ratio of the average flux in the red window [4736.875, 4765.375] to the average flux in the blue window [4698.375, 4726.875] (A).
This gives 1.0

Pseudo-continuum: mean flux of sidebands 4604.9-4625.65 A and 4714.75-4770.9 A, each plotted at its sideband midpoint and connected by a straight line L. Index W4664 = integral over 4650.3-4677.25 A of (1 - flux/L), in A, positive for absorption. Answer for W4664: 2.2 A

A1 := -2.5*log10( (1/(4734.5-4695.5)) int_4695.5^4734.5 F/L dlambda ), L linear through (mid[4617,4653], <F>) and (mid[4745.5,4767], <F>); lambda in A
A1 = 0.02 mag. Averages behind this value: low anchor 29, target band 29.4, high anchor 30.3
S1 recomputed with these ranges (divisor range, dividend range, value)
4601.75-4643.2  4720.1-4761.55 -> 1.02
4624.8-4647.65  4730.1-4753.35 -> 1.07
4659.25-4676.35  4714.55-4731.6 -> 1.10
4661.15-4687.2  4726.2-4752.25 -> 1.08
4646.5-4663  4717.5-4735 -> 1.04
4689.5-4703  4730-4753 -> 1.07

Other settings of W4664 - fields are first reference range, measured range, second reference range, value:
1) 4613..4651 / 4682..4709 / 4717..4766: 1.0 A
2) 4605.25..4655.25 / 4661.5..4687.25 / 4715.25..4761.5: 2.0 A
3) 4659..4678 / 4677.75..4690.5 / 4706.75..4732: -0.1 A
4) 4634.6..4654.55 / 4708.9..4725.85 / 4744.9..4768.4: -0.5 A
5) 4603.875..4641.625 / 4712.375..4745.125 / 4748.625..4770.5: 0.0 A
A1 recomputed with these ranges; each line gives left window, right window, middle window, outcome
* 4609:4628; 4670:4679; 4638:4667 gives 0.04 mag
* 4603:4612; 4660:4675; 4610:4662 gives -0.01 mag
